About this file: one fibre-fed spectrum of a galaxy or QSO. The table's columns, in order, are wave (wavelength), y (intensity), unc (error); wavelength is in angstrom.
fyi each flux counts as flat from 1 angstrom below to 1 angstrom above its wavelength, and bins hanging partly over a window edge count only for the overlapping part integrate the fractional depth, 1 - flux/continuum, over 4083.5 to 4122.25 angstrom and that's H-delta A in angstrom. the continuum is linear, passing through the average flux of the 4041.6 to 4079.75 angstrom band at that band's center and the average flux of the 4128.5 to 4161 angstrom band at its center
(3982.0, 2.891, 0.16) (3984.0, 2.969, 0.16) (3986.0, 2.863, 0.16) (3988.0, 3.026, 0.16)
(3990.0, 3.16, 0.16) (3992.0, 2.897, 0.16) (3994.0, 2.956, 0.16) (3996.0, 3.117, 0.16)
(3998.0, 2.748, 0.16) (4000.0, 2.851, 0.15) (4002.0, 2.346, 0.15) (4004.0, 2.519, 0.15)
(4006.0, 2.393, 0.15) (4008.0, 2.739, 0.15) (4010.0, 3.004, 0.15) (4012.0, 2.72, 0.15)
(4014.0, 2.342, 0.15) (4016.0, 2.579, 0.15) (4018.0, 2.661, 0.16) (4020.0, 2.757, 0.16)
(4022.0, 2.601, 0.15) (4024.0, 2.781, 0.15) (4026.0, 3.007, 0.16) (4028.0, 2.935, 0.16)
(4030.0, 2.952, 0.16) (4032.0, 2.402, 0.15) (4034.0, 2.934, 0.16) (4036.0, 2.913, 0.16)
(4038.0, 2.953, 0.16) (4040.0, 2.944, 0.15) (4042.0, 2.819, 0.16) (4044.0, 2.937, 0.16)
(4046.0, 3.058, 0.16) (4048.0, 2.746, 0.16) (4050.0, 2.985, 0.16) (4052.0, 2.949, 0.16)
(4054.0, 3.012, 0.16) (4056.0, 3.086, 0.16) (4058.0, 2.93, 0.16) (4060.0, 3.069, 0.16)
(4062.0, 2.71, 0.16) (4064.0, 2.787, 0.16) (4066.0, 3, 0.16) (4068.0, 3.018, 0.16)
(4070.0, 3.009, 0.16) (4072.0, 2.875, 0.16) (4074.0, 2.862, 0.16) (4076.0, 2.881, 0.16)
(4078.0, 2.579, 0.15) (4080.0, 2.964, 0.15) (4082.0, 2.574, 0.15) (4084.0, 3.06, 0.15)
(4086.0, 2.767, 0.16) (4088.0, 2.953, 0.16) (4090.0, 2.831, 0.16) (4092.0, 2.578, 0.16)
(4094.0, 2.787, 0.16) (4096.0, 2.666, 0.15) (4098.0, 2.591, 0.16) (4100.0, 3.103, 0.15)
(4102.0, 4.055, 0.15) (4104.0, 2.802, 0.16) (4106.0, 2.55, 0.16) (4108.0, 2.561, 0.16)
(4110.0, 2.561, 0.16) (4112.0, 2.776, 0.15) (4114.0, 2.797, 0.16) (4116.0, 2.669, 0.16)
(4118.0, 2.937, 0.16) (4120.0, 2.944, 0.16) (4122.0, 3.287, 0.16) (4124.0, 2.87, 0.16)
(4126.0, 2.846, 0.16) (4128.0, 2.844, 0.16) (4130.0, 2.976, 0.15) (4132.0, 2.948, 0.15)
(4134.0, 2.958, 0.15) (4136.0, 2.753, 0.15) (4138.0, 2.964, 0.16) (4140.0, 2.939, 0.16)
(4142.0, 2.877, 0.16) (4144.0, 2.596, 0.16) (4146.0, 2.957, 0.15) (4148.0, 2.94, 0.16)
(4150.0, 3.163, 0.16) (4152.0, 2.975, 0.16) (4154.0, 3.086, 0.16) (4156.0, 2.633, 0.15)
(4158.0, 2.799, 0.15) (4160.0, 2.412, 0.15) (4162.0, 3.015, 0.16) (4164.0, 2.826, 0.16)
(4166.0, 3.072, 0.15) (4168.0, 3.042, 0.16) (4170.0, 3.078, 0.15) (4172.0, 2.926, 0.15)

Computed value 0.54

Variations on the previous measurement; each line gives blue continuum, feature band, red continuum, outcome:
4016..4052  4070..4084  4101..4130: 0.22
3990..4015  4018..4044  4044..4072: 0.14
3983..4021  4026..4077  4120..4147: -1.61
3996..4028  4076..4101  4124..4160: 0.12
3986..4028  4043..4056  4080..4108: -0.67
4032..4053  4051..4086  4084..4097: -0.76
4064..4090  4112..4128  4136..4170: -0.05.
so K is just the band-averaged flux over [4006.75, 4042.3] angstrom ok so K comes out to 2.78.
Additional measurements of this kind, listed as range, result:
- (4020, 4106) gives 2.89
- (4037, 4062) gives 2.95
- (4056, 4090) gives 2.88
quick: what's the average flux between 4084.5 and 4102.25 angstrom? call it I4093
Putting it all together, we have 2.88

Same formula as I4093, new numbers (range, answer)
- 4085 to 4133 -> 2.86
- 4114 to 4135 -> 2.92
